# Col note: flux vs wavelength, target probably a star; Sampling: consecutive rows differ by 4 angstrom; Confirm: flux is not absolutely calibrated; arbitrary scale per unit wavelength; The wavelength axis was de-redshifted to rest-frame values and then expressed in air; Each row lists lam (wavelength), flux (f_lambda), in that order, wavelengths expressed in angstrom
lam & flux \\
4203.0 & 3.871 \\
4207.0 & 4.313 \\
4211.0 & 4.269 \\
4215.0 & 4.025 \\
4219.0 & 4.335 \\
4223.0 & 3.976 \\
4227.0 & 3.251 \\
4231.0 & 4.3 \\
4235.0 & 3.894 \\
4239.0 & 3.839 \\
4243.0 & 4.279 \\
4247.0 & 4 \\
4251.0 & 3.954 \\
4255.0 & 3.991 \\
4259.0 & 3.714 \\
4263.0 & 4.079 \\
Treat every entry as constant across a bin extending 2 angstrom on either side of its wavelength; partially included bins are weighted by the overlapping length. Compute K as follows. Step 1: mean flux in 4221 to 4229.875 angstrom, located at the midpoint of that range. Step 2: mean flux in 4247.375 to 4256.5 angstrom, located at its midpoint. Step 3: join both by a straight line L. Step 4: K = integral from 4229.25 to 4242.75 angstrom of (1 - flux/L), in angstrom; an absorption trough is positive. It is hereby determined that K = -0.9 angstrom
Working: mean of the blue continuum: 3.68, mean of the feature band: 4.04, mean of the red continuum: 3.98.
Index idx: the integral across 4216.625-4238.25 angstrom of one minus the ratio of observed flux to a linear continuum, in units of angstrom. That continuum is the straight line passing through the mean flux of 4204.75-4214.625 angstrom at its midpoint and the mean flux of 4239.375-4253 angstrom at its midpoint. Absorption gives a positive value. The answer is 1.0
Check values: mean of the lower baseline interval 4.24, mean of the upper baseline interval 4.05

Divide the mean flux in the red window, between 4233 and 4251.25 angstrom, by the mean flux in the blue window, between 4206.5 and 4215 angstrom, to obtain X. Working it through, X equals 0.95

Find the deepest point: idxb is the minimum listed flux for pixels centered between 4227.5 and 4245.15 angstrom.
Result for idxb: 3.839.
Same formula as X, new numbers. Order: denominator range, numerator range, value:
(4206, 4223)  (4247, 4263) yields 0.93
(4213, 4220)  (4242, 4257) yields 0.97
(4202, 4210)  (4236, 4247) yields 0.97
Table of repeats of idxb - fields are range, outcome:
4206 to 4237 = 3.251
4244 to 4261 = 3.714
